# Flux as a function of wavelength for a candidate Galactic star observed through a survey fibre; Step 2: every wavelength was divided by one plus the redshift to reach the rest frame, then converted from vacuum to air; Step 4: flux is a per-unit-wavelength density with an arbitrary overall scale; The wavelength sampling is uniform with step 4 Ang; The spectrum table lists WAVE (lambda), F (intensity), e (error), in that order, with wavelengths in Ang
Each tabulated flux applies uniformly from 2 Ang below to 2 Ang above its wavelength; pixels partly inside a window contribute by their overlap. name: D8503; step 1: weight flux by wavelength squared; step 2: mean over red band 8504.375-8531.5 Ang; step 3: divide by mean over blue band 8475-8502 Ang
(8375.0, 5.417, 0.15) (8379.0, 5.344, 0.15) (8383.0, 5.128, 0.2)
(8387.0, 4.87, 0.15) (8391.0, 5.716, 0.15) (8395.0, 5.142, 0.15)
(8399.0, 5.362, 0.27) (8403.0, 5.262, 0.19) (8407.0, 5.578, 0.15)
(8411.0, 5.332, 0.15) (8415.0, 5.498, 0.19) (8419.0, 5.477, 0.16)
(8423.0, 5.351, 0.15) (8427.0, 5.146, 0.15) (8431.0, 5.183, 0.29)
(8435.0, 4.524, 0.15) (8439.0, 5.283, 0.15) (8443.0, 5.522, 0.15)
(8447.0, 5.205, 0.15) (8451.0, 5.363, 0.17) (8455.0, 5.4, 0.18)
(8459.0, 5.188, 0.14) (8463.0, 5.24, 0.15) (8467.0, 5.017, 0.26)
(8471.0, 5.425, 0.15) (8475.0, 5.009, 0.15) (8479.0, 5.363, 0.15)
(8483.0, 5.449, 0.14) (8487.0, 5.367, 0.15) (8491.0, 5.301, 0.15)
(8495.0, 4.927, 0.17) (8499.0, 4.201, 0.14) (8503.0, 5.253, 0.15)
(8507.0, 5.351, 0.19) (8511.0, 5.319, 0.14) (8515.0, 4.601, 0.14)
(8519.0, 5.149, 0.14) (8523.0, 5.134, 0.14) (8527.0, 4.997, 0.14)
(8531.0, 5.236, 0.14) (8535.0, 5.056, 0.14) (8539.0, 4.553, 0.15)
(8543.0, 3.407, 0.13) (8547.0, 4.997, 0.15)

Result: 1.01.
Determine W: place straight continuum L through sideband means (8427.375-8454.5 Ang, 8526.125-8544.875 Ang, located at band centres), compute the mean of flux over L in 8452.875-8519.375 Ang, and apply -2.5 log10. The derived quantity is -0.05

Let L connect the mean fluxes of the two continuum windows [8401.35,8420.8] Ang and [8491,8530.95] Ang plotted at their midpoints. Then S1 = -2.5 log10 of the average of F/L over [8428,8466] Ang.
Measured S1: 0.02 mag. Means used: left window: 5.43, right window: 5.02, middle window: 5.21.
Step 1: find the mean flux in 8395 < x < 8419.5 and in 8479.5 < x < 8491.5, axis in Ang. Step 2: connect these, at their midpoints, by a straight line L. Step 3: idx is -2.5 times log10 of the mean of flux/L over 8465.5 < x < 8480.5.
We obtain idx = 0.036 mag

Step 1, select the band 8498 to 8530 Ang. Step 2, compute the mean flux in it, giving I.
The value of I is 5.03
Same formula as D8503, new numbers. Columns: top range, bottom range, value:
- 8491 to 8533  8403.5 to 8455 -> 0.97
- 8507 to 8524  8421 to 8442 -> 1.01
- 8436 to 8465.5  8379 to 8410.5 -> 1.01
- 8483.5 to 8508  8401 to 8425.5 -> 0.96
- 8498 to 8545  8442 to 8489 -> 0.93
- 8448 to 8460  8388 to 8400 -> 1.01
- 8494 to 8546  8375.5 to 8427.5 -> 0.94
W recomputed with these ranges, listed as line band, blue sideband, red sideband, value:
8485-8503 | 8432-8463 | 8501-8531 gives 0.04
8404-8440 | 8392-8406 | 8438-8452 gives 0.01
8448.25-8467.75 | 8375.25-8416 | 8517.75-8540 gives -0.01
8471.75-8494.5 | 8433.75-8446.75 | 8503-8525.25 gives -0.03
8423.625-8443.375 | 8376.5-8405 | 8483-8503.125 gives 0.01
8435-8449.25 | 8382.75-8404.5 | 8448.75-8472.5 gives 0.01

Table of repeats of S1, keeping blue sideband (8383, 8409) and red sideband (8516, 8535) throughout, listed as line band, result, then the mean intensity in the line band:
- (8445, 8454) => -0.02 mag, 5.3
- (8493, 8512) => 0.03 mag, 4.99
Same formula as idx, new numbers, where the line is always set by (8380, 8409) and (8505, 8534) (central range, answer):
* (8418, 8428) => -0.02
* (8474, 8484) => -0.02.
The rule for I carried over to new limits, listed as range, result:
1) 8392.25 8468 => 5.27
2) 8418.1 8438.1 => 5.13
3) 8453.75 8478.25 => 5.22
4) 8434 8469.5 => 5.22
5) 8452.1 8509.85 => 5.18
